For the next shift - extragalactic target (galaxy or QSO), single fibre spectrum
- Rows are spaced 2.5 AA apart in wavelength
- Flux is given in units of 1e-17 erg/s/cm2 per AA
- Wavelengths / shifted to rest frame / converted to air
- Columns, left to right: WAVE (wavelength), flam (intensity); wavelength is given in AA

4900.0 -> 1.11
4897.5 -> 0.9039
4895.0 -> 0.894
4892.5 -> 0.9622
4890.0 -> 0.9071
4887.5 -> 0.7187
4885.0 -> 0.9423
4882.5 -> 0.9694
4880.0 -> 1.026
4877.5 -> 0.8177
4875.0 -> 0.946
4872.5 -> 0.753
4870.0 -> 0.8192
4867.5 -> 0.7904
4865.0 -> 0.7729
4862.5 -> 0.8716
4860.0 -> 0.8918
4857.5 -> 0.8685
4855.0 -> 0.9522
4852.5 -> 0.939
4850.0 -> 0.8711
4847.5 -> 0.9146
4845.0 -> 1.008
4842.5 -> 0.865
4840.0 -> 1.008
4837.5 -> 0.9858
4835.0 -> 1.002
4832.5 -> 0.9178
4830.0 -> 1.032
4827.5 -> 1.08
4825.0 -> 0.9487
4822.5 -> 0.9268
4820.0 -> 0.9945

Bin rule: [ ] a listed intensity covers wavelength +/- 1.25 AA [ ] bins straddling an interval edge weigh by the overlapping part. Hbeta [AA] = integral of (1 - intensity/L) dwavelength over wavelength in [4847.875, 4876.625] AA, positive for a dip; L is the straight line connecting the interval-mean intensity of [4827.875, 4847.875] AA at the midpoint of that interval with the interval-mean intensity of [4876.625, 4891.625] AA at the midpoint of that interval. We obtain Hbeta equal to 2.24 AA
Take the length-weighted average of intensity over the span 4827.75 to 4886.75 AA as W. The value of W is 0.913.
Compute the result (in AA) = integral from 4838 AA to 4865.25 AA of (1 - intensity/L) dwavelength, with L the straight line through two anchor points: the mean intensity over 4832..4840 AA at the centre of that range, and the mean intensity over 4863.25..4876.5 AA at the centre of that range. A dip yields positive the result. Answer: -0.2 AA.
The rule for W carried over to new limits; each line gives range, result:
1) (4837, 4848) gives 0.957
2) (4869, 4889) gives 0.875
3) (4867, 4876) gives 0.827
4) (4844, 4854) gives 0.932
